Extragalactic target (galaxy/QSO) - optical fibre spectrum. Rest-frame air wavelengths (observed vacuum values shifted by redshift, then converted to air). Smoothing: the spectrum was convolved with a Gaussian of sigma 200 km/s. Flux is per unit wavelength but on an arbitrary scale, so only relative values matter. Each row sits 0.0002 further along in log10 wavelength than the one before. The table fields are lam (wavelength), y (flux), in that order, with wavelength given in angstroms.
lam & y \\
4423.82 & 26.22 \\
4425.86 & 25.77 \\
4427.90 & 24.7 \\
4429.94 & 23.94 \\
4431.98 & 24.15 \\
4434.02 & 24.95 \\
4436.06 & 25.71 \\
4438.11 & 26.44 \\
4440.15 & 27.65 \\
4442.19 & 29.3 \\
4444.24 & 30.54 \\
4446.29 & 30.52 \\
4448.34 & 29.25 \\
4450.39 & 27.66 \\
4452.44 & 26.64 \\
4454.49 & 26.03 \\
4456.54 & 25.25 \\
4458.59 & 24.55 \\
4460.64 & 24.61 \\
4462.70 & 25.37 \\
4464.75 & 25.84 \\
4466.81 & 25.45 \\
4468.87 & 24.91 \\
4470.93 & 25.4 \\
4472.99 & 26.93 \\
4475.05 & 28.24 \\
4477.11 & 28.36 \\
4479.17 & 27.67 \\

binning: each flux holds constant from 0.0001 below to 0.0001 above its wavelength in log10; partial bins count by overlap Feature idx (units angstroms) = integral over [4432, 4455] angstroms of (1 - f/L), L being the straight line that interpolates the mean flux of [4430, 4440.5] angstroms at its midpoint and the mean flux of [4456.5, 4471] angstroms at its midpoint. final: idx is -2.0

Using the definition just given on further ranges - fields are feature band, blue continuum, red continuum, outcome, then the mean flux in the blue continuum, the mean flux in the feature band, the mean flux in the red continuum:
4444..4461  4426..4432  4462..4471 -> -1.4 angstroms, 24.5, 27.2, 25.4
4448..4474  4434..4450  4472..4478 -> 2.0 angstroms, 28.2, 25.9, 27.8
